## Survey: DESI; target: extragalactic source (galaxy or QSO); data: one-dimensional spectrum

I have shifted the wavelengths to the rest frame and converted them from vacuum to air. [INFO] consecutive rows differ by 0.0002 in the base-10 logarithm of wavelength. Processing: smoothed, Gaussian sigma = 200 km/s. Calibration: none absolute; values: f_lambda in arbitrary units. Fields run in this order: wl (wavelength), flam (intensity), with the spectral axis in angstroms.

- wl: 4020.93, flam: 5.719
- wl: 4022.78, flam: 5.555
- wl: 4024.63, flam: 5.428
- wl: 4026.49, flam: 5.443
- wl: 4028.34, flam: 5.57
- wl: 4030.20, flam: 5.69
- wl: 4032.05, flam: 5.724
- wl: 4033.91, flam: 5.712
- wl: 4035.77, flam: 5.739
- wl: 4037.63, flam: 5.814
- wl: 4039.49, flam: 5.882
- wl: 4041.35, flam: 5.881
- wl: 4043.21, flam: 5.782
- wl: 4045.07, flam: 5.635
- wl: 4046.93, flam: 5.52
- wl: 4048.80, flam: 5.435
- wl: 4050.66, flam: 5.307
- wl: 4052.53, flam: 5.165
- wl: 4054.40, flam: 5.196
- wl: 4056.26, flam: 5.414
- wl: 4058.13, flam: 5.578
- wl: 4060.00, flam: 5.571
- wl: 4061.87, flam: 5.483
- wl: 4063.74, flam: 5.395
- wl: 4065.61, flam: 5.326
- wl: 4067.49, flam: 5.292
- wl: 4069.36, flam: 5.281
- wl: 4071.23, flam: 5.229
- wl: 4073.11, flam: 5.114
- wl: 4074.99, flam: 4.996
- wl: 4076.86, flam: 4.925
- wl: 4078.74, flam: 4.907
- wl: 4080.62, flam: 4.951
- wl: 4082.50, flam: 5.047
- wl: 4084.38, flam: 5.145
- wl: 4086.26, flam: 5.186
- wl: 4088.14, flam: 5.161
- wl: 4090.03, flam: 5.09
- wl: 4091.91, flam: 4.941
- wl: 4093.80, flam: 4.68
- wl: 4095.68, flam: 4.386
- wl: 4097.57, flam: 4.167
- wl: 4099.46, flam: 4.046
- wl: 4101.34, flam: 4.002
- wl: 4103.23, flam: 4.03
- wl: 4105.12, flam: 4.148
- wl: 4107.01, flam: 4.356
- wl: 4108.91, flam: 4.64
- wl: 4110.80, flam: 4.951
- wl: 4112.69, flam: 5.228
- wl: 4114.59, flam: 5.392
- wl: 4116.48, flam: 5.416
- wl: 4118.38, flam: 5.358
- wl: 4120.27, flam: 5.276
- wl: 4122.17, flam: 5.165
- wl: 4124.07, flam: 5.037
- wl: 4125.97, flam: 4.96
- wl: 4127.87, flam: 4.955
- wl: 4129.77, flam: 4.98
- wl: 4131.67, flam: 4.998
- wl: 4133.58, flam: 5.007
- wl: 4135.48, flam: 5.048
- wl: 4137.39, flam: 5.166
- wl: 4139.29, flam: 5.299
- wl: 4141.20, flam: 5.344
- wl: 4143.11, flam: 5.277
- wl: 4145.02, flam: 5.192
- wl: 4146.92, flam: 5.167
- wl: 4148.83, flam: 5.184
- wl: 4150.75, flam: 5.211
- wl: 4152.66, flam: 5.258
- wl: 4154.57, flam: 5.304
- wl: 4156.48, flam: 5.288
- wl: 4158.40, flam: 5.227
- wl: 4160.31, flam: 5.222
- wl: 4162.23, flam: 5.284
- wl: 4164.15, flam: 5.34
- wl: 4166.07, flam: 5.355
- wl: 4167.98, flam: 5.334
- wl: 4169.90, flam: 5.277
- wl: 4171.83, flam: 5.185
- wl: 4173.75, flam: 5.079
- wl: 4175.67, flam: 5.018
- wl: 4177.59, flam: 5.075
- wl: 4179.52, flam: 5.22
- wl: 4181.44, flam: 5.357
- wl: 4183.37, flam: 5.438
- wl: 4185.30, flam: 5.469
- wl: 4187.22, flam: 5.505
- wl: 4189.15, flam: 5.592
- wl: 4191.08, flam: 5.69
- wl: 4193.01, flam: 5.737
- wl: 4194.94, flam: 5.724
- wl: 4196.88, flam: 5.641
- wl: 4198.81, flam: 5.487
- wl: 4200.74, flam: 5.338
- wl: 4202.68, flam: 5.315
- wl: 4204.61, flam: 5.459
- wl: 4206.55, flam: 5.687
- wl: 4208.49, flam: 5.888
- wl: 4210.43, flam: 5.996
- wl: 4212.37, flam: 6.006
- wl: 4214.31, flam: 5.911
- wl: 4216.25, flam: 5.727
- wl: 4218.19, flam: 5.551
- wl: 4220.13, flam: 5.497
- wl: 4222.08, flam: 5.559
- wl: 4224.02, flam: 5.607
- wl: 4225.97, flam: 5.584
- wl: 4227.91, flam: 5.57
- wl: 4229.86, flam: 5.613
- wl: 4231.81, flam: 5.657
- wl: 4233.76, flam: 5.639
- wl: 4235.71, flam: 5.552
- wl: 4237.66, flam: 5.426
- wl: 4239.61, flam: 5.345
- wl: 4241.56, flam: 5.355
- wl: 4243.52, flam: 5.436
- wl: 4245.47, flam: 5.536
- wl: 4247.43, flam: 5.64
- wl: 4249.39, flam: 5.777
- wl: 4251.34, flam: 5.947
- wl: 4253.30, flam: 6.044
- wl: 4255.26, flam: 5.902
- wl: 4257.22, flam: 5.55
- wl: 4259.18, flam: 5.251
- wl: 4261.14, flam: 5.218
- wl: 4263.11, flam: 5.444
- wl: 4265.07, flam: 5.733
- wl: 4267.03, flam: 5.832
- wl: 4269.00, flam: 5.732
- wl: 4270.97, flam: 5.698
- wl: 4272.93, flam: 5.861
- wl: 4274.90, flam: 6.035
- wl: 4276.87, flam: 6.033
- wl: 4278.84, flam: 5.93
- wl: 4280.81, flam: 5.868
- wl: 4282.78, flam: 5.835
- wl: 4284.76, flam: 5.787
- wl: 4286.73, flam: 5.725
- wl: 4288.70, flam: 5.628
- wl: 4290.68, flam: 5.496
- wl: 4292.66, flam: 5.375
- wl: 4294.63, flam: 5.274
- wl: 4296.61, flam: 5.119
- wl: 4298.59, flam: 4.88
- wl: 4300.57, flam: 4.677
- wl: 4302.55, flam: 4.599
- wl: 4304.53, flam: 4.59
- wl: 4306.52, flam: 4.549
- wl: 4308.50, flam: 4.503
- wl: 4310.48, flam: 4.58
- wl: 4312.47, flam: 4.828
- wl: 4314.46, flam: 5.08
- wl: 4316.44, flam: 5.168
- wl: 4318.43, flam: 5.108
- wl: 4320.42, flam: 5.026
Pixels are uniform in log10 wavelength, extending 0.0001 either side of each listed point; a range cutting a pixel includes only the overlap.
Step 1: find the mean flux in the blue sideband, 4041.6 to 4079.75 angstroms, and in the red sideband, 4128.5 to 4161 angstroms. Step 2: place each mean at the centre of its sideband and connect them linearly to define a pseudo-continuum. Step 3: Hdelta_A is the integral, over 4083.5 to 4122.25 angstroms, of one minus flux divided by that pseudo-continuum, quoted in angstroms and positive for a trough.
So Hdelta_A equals 3.46 angstroms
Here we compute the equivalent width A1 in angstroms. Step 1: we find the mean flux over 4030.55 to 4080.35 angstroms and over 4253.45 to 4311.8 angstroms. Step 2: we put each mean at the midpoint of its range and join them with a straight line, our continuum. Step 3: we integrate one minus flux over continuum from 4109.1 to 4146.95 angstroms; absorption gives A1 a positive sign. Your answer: 1.91 angstroms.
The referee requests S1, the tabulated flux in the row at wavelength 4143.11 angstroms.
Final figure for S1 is 5.277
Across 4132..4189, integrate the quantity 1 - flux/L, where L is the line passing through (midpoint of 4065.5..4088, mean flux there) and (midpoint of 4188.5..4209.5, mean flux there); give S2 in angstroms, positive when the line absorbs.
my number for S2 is 2.0 angstroms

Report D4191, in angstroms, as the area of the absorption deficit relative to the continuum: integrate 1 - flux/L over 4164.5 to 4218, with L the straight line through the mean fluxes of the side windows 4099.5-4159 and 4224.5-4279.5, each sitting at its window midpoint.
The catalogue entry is -1.62 angstroms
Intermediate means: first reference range 5.01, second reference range 5.65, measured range 5.5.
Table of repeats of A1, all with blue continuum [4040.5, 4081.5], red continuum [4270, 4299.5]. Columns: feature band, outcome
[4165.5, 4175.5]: 0.5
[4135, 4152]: 0.7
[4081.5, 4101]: 2.2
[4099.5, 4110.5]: 2.3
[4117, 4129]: 0.6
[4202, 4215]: -0.5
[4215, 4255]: -0.3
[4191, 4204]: -0.1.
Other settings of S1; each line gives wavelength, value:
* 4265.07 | 5.733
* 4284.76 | 5.787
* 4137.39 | 5.166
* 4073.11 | 5.114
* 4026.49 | 5.443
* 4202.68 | 5.315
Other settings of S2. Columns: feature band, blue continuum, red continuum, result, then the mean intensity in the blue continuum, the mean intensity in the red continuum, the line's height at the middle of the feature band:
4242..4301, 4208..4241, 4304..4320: -4.7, 5.65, 4.81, 5.2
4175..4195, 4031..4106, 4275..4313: -0.9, 5.16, 5.25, 5.2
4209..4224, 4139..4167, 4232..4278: -0.7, 5.26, 5.65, 5.51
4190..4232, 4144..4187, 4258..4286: -1.5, 5.25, 5.73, 5.46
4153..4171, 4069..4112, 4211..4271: -0.4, 4.75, 5.63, 5.17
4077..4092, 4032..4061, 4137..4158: 1.1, 5.58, 5.25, 5.45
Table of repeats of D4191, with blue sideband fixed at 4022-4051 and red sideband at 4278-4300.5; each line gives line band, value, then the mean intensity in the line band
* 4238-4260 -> -0.37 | 5.61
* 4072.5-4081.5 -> 1.03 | 4.97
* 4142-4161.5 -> 1.19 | 5.23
